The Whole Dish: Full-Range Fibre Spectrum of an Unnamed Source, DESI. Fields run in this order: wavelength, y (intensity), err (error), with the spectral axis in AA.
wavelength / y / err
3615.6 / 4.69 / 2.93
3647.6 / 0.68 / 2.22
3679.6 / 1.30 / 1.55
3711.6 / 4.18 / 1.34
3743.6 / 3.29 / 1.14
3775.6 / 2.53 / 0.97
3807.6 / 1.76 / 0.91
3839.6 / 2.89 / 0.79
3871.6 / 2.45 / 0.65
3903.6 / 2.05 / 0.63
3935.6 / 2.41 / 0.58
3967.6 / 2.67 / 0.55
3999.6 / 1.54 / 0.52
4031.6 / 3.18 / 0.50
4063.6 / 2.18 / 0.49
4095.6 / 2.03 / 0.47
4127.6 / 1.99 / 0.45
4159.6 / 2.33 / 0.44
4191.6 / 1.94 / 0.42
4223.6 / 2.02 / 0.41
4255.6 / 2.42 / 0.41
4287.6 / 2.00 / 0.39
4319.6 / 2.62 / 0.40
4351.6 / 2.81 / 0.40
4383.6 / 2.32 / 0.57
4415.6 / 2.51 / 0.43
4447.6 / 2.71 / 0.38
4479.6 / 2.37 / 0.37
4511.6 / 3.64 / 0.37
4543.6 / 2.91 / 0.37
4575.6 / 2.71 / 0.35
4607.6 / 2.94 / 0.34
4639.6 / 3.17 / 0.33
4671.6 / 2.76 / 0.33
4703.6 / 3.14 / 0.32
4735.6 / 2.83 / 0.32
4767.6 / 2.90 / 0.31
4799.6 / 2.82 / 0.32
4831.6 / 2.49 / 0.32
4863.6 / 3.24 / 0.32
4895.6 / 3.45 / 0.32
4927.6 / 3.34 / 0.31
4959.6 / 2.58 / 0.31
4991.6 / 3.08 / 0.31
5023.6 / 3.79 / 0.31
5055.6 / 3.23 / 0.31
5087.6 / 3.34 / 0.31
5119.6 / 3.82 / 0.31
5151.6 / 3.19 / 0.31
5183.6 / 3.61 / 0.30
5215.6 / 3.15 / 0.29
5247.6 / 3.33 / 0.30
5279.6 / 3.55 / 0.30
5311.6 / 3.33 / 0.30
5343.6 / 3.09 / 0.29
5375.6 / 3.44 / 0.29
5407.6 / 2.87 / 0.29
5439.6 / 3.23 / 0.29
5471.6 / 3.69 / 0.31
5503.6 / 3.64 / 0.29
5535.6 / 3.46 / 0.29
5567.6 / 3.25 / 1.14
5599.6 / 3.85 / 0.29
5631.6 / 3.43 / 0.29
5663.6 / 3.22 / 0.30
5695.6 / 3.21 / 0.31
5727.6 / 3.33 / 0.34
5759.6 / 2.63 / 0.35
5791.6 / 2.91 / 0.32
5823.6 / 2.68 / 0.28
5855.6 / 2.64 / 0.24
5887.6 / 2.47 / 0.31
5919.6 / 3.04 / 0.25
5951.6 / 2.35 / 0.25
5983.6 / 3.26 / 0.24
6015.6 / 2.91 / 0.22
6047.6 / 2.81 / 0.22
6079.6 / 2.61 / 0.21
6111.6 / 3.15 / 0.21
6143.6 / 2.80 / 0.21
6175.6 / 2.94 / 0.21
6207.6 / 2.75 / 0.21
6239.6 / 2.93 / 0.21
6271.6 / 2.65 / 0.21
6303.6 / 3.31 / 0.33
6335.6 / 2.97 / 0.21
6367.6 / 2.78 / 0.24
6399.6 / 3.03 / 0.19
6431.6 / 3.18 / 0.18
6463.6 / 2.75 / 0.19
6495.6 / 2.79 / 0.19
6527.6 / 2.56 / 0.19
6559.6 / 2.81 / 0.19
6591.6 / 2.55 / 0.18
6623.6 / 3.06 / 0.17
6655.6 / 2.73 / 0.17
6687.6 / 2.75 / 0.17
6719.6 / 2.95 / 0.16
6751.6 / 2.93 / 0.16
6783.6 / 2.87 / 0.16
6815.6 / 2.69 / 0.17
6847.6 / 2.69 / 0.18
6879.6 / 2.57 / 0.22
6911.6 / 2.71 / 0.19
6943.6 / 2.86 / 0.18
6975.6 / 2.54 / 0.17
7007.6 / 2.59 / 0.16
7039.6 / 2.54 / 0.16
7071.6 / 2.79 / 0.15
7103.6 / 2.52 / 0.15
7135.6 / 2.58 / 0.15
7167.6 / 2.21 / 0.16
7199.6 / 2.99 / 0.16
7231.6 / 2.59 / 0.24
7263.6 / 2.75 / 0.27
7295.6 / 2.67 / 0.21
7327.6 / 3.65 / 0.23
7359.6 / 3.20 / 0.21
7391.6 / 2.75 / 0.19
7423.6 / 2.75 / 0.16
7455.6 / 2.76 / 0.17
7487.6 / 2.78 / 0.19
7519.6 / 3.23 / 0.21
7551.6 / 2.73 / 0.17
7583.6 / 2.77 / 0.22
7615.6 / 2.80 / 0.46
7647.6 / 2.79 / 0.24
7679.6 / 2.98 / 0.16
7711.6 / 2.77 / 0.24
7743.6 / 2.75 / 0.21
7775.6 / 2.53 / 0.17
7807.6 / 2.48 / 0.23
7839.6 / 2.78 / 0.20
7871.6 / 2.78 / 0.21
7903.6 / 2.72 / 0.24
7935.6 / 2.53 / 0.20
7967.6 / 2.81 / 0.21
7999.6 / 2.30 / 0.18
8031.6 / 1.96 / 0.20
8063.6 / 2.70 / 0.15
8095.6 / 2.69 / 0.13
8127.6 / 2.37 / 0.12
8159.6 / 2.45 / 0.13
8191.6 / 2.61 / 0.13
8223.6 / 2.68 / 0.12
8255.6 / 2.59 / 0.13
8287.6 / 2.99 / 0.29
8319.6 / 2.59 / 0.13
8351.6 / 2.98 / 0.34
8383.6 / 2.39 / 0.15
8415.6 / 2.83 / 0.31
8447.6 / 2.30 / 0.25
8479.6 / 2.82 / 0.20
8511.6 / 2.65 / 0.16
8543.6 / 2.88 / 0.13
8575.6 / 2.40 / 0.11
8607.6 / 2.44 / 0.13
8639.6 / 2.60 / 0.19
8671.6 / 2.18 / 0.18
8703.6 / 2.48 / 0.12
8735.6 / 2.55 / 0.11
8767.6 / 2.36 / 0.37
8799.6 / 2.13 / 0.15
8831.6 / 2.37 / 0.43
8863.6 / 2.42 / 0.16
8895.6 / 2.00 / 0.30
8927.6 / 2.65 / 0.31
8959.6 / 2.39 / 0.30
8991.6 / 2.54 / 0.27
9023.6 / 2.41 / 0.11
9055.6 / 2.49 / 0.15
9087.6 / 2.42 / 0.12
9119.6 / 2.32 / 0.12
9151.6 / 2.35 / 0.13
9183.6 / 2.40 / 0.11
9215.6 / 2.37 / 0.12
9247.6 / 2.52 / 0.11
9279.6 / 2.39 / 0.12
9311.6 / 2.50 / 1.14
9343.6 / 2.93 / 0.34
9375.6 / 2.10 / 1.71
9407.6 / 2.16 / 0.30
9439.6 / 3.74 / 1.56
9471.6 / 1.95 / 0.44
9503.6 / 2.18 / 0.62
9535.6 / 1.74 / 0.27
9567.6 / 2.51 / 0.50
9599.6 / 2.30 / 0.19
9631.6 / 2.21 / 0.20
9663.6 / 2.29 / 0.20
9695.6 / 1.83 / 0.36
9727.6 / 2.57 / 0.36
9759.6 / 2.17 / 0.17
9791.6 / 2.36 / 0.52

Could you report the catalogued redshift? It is 0.117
